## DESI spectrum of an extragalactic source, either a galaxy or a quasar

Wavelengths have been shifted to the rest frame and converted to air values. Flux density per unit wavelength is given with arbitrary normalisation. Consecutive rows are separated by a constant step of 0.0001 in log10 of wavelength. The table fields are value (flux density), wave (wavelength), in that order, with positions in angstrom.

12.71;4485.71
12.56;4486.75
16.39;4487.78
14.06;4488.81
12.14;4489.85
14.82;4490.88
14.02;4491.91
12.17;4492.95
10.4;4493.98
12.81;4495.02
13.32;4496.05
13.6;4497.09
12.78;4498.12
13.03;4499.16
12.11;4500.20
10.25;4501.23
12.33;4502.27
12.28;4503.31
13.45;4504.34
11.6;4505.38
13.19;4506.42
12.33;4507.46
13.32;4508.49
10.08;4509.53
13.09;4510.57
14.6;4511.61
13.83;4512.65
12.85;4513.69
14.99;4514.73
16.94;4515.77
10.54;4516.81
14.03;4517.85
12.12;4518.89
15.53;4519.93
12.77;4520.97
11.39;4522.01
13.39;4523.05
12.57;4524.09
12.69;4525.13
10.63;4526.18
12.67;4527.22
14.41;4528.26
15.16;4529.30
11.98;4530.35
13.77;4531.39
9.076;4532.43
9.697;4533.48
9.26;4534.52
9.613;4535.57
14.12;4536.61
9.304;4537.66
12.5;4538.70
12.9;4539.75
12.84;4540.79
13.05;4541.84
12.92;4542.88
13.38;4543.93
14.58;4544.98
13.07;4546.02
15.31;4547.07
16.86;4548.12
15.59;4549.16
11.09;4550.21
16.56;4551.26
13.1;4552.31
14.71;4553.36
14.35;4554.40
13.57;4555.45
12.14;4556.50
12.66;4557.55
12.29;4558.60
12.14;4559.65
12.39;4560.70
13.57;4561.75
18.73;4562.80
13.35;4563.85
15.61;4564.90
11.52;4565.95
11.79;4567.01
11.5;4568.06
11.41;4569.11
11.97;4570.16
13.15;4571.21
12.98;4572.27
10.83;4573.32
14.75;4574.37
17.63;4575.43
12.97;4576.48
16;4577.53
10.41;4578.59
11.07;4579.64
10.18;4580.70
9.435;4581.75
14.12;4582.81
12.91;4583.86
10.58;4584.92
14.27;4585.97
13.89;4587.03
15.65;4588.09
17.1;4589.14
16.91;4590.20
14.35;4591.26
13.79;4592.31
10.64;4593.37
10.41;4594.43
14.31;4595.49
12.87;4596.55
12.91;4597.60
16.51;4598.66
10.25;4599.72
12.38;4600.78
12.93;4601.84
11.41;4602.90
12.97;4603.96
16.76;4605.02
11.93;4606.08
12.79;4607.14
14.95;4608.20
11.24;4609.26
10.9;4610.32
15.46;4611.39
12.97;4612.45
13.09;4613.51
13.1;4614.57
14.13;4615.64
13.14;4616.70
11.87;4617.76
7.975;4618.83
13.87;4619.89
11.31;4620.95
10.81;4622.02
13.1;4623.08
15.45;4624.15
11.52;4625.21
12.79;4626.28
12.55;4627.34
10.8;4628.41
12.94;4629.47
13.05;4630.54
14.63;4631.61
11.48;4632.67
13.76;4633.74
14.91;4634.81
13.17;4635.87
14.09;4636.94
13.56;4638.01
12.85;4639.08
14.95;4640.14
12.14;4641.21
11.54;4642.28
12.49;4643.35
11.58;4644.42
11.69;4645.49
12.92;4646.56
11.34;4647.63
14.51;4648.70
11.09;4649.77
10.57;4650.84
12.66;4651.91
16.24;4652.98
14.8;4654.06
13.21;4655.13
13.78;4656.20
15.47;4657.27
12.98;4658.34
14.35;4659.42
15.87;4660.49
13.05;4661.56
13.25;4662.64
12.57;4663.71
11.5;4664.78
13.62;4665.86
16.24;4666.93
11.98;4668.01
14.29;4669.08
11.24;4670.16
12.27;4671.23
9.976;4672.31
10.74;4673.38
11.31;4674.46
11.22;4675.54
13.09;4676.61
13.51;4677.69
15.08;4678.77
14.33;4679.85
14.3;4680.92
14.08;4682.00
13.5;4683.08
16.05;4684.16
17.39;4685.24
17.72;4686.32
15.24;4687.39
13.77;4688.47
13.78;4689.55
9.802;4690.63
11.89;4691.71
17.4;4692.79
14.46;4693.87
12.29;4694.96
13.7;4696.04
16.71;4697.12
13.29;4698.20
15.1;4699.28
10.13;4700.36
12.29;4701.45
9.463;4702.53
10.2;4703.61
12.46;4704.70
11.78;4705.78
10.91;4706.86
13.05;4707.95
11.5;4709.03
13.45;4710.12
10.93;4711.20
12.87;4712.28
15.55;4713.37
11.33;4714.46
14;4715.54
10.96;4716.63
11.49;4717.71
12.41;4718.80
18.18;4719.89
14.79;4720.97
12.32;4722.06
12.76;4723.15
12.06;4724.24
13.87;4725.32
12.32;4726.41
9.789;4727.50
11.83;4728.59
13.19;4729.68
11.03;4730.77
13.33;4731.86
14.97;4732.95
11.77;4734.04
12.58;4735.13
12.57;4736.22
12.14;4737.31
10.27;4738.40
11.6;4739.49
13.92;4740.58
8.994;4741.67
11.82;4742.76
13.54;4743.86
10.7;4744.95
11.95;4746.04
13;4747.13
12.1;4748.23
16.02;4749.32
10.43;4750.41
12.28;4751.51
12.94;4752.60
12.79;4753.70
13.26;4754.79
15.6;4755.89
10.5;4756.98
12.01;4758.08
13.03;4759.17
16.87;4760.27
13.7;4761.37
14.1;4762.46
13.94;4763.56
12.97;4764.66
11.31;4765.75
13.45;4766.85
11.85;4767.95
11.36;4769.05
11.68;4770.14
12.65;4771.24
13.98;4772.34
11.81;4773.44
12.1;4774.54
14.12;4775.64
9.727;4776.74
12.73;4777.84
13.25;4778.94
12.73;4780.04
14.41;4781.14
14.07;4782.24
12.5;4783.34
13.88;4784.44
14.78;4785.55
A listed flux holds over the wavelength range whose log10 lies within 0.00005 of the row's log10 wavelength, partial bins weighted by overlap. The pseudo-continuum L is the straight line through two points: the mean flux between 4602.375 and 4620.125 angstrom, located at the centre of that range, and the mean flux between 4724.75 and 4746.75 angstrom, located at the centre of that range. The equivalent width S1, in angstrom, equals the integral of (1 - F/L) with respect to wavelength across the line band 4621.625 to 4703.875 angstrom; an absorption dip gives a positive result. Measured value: -4.53 angstrom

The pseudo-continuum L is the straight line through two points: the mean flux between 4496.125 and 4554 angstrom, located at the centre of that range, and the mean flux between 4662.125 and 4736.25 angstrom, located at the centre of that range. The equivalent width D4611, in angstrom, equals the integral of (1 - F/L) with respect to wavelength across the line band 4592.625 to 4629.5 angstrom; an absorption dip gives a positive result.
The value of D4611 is 0.9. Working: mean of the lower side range 12.9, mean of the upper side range 13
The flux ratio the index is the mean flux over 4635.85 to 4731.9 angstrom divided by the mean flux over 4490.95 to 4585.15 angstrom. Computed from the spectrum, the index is 1.0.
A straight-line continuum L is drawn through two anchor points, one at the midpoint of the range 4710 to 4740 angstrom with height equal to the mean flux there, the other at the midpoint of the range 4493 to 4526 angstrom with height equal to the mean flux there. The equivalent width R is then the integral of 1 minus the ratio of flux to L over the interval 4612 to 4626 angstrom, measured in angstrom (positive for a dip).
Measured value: 0.3 angstrom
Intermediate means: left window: 12.8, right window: 12.6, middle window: 12.5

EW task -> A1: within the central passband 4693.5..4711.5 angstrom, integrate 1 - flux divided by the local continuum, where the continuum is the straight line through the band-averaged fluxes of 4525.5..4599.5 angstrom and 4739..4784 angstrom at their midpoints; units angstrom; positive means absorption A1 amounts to 0.5 angstrom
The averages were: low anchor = 13.1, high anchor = 12.7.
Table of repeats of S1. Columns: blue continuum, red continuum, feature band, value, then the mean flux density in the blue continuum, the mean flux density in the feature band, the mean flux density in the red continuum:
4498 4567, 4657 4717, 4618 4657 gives 1.0 angstrom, 13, 12.8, 13.2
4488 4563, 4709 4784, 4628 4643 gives -0.4 angstrom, 13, 13.1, 12.7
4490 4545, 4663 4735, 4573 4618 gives -1.4 angstrom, 12.6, 13.2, 13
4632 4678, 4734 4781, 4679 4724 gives -2.0 angstrom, 13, 13.4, 12.6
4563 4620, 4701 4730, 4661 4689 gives -2.0 angstrom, 13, 13.5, 12.4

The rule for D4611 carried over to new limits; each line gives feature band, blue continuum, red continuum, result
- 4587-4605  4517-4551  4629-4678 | -0.9 angstrom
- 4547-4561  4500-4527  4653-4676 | -0.9 angstrom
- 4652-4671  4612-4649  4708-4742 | -1.6 angstrom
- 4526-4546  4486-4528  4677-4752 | 1.1 angstrom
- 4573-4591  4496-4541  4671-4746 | -1.2 angstrom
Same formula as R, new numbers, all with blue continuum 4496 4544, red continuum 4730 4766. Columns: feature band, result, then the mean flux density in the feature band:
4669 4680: 0.3 angstrom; 12.3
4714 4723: -0.4 angstrom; 13.2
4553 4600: -2.3 angstrom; 13.2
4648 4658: -0.7 angstrom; 13.5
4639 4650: 0.1 angstrom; 12.5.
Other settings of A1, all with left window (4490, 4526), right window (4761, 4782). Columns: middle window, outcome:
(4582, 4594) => -1.0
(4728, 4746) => 0.9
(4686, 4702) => -1.2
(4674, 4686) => -1.2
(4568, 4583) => 0.3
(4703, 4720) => 0.5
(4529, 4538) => 1.1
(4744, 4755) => 0.2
